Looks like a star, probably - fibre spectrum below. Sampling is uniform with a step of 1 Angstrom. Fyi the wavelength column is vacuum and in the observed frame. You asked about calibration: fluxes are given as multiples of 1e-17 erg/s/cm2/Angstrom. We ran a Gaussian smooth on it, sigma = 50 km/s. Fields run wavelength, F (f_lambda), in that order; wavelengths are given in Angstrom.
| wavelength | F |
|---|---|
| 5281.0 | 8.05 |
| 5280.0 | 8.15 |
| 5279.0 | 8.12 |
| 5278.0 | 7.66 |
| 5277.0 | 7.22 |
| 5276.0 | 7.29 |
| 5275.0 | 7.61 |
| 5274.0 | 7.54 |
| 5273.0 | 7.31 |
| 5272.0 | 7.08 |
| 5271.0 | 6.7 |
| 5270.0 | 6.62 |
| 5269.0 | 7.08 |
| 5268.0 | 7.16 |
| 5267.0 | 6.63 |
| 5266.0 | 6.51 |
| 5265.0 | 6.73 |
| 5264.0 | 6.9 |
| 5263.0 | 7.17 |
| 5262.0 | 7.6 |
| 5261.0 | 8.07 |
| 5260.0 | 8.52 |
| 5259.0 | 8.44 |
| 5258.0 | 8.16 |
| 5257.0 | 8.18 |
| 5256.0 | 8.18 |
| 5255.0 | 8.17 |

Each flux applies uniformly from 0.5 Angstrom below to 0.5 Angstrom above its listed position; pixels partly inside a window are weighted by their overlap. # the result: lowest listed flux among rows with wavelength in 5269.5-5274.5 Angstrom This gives 6.62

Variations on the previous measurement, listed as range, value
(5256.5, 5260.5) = 8.16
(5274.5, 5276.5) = 7.29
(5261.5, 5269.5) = 6.51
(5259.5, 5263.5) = 7.17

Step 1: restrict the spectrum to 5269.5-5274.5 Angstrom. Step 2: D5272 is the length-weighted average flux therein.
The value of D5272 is 7.05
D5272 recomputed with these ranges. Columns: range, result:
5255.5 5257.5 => 8.18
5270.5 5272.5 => 6.89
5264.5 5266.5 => 6.62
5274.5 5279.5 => 7.58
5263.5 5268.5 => 6.79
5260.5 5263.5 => 7.61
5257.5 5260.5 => 8.37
